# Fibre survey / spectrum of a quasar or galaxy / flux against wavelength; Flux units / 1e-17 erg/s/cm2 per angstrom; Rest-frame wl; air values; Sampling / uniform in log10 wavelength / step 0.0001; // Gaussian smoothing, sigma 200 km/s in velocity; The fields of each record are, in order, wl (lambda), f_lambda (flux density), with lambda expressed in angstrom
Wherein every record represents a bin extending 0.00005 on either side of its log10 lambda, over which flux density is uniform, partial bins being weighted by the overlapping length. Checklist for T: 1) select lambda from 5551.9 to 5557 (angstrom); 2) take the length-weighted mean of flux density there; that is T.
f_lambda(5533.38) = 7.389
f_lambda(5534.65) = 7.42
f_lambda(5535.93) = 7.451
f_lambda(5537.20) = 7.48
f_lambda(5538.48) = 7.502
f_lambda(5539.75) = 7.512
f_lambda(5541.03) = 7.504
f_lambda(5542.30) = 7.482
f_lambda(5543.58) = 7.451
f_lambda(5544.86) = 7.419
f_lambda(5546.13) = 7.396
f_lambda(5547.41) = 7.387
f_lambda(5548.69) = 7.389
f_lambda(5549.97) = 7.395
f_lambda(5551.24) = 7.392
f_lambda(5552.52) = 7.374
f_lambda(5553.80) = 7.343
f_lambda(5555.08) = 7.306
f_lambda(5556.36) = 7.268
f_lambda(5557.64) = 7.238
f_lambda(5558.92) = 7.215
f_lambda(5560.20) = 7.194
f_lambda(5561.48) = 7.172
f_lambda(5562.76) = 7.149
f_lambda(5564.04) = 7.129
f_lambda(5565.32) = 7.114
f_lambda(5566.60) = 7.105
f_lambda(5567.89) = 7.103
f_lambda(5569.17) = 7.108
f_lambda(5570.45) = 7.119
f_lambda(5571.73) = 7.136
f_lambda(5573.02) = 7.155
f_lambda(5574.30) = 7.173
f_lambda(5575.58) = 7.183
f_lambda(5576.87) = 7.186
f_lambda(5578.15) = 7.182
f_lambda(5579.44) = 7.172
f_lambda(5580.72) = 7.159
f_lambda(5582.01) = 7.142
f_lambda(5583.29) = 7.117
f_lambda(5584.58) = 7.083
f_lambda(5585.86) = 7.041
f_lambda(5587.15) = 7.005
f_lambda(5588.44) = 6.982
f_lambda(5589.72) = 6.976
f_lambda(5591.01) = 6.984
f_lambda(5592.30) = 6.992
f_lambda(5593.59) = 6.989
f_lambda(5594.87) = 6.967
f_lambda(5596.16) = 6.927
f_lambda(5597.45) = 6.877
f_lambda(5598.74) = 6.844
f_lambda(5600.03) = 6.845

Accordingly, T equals 7.32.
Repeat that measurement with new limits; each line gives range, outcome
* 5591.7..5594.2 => 6.98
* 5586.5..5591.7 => 6.98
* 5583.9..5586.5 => 7.07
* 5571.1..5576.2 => 7.16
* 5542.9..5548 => 7.41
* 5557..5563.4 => 7.2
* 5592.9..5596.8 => 6.97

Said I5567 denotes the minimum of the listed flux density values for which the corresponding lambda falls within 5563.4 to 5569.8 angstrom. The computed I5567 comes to 7.103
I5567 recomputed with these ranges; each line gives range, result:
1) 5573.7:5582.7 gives 7.142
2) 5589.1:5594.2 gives 6.976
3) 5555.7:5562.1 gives 7.172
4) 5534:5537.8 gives 7.42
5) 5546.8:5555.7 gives 7.306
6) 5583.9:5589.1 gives 6.982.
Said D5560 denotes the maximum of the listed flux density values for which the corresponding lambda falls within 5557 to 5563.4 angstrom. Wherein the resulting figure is 7.238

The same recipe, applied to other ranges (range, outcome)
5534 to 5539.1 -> 7.502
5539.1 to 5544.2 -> 7.512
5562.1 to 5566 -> 7.149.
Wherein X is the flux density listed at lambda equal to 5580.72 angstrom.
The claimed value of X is 7.159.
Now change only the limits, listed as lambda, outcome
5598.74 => 6.844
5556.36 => 7.268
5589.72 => 6.976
